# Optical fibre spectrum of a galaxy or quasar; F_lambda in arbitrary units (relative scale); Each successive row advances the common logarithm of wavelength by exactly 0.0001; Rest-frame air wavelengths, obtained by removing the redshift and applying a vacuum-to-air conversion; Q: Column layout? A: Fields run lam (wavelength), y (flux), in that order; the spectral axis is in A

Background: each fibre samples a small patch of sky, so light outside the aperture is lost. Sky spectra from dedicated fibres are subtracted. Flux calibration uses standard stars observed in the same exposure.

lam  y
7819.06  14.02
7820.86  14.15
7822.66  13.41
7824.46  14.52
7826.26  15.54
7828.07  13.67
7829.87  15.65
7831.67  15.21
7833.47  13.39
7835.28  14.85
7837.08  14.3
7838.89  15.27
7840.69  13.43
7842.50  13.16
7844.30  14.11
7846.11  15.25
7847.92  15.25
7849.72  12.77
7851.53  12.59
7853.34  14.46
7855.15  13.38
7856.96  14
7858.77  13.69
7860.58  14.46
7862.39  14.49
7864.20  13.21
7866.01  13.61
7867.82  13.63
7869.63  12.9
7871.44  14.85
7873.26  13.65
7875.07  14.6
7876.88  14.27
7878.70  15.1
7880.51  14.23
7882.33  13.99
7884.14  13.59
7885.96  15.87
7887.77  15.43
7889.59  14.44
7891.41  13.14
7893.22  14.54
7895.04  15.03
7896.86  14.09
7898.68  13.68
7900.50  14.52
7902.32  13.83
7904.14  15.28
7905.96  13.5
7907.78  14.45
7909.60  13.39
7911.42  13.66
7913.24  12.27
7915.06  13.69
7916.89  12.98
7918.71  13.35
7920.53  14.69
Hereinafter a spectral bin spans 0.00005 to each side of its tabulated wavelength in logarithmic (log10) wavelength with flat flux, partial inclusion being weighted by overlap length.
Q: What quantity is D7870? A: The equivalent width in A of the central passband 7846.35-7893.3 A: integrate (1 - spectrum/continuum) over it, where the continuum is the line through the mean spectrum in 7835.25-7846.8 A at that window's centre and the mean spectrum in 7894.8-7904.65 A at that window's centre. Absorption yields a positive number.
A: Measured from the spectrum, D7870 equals 0.7 A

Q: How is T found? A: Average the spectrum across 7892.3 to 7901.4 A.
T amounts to 14.4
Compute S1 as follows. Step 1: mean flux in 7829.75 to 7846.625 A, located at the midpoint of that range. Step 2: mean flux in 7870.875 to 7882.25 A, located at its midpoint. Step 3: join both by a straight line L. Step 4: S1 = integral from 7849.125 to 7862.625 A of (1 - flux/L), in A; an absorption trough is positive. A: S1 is 0.6 A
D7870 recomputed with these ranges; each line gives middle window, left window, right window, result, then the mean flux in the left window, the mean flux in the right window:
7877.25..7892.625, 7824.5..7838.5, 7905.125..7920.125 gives -0.66 A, 14.7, 13.5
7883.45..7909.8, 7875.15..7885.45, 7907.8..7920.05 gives -0.93 A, 14.3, 13.4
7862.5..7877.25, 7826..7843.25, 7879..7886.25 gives 0.52 A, 14.4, 14.4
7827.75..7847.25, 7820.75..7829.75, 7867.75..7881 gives -0.11 A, 14.4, 14.2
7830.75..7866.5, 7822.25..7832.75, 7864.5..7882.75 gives 0.90 A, 14.7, 14.1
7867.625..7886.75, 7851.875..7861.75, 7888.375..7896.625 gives -0.15 A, 13.9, 14.3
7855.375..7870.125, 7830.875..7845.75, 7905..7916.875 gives 0.24 A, 14.2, 13.5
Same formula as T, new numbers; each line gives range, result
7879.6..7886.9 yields 14.4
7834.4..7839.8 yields 14.8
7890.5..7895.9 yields 14.2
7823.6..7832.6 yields 14.9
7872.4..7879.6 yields 14.4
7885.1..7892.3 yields 14.7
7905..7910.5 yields 13.8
